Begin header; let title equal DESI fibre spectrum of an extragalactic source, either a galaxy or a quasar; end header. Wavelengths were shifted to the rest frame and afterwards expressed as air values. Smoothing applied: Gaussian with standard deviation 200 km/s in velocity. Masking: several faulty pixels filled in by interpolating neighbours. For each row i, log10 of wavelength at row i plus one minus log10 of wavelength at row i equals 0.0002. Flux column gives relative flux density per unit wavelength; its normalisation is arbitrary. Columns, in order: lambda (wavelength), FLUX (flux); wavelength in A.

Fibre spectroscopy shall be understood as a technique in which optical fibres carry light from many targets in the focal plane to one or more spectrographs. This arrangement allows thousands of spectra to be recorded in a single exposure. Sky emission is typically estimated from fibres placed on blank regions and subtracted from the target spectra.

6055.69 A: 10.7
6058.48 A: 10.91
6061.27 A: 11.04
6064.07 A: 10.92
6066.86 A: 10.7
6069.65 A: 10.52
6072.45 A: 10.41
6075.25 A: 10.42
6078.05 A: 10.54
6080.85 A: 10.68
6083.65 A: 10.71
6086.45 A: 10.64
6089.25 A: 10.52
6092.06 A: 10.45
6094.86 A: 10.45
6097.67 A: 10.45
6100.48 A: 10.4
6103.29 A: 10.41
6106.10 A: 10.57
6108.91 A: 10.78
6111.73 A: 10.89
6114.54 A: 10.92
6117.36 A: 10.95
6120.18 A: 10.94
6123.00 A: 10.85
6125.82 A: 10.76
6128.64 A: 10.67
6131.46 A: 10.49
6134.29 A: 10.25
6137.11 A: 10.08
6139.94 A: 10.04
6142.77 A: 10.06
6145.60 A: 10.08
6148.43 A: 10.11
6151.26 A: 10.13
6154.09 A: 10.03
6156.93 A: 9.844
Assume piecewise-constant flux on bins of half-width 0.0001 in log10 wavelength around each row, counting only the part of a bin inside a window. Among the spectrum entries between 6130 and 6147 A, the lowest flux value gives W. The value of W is 10.04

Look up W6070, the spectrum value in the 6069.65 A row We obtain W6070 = 10.52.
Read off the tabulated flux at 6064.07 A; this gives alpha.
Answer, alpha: 10.92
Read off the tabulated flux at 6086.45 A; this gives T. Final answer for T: 10.64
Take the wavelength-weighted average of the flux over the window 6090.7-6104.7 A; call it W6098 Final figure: 10.4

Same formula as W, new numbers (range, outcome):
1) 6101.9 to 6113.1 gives 10.41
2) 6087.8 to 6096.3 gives 10.45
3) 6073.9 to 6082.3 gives 10.42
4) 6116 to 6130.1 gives 10.67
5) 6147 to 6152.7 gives 10.11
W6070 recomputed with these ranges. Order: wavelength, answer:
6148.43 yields 10.11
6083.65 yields 10.71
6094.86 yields 10.45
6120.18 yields 10.94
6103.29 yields 10.41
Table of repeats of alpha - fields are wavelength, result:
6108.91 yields 10.78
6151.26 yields 10.13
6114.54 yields 10.92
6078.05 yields 10.54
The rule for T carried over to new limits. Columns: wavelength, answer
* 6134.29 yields 10.25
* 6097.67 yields 10.45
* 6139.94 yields 10.04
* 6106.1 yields 10.57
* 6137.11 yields 10.08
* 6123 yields 10.85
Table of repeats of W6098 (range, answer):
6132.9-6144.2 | 10.1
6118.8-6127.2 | 10.8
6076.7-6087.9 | 10.6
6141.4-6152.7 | 10.1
